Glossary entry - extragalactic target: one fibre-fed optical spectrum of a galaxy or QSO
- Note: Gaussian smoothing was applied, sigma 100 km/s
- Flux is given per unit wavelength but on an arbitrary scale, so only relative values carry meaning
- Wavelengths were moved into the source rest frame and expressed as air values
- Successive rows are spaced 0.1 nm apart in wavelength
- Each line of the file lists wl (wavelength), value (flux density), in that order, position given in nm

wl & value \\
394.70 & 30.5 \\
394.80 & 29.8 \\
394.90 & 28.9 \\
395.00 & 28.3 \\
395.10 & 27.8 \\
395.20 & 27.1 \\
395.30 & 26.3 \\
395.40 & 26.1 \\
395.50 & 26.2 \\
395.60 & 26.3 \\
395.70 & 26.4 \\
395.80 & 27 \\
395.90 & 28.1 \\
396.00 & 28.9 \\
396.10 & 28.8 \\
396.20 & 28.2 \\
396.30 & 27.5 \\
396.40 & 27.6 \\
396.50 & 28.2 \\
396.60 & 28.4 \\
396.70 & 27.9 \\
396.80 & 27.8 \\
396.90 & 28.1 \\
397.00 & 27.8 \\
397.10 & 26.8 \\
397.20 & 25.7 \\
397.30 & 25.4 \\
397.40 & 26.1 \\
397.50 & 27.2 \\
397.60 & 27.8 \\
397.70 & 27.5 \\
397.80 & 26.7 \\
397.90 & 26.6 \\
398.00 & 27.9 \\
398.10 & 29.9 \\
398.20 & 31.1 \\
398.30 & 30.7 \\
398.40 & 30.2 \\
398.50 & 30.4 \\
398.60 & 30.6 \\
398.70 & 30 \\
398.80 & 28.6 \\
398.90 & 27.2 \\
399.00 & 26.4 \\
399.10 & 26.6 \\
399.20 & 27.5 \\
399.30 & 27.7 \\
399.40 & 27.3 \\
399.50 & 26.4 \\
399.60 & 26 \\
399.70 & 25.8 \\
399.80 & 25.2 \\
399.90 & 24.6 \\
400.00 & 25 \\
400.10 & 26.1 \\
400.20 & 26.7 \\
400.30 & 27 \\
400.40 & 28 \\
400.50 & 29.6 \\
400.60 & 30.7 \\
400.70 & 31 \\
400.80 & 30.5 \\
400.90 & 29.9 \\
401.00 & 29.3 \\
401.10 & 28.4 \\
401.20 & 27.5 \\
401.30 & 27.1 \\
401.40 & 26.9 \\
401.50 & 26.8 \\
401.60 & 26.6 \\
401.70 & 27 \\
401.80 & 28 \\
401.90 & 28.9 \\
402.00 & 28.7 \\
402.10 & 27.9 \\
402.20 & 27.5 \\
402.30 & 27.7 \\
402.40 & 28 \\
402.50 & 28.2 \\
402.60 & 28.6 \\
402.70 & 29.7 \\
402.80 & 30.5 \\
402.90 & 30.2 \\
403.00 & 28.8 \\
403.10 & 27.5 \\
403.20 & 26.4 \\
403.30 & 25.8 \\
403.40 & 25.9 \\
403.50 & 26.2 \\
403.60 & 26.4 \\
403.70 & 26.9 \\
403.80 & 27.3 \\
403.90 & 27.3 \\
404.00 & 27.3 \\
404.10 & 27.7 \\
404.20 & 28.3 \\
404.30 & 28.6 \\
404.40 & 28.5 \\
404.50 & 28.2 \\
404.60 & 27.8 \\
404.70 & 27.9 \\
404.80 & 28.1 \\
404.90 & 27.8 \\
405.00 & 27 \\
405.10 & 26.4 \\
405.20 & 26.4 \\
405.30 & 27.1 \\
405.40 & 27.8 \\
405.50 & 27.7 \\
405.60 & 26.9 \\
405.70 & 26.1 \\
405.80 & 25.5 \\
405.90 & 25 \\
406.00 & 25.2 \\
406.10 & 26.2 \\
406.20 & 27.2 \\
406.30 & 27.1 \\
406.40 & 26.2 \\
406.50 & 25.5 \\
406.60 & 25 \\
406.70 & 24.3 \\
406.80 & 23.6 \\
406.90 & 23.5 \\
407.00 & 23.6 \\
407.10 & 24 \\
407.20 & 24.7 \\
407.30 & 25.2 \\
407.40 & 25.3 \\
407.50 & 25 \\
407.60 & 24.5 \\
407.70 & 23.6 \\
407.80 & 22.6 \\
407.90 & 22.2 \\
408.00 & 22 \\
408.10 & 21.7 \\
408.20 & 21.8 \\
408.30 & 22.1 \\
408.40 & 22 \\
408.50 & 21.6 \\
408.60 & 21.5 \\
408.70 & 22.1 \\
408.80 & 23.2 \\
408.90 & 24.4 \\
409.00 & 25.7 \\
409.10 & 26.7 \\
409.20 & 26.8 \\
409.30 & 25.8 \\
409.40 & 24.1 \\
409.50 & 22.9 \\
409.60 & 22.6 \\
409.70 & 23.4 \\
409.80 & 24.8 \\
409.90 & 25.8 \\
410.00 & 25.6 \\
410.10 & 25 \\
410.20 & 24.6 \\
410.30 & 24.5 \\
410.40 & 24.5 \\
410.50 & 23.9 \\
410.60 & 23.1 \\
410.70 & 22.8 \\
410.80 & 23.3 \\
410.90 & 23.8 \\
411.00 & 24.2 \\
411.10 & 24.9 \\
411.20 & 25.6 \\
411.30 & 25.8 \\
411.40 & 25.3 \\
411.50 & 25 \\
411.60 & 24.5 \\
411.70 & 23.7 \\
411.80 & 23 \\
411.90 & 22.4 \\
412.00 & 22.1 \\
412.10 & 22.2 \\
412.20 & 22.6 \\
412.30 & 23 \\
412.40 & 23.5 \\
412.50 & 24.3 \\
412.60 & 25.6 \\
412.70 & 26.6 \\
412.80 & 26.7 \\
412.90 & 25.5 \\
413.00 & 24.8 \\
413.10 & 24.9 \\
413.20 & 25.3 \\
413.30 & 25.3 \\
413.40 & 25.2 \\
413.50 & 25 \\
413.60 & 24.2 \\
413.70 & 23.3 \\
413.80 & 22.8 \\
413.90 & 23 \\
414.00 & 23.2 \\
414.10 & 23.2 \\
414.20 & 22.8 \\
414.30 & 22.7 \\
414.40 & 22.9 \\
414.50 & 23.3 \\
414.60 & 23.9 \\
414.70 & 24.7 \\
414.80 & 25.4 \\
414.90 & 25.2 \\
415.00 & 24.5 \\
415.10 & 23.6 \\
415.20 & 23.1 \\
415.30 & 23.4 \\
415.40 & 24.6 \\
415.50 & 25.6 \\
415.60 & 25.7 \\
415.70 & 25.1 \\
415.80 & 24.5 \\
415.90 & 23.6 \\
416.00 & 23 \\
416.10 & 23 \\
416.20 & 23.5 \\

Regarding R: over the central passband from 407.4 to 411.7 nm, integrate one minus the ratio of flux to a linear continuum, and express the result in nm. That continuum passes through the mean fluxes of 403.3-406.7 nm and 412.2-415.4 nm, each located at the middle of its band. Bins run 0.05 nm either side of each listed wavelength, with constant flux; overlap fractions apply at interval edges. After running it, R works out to 0.26 nm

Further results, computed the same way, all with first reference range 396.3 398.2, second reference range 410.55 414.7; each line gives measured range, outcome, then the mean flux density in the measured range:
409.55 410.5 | 0.00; 24.5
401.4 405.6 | -0.25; 27.7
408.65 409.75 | 0.02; 24.3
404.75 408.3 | 0.04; 25.2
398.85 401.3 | -0.06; 27.5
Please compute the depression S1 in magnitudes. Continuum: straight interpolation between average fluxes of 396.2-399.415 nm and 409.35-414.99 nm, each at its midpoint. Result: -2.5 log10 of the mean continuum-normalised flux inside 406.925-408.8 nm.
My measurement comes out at 0.10 mag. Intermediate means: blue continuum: 28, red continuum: 24.2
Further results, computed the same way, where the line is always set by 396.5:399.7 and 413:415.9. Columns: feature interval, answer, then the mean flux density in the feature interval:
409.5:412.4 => 0.043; 24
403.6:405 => -0.052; 27.7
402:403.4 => -0.053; 28.2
